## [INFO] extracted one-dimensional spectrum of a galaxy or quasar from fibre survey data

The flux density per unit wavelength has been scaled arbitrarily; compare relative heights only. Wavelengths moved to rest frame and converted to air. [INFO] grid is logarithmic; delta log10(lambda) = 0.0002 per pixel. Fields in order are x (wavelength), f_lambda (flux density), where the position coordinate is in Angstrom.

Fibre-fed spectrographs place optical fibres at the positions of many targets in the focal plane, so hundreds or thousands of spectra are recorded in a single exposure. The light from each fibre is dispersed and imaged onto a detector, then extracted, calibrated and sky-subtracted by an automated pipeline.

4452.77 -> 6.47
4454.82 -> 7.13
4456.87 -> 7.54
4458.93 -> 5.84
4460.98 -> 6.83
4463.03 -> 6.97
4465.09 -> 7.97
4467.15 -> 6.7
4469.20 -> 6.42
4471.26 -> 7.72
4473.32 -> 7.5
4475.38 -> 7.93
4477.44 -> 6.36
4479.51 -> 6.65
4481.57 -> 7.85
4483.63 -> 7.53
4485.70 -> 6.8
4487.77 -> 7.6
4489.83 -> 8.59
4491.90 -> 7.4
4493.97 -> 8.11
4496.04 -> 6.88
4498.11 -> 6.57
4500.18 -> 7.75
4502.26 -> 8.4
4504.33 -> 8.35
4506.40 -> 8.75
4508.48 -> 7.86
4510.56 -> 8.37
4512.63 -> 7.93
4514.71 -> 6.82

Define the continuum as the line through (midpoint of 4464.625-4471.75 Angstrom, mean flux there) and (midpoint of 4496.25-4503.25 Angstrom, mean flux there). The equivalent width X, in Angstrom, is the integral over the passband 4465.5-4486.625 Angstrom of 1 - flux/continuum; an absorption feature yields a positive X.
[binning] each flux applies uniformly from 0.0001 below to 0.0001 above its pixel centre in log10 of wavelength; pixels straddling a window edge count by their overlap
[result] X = 0.1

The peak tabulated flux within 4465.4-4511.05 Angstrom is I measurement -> 8.75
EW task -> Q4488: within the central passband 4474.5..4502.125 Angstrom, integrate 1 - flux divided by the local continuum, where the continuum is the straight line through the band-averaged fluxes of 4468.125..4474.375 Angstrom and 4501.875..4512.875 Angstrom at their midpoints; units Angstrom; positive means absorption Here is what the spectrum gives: 1.1 Angstrom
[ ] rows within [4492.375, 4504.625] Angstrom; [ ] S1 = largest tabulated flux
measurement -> 8.4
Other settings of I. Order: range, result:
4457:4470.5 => 7.97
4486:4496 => 8.59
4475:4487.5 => 7.93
